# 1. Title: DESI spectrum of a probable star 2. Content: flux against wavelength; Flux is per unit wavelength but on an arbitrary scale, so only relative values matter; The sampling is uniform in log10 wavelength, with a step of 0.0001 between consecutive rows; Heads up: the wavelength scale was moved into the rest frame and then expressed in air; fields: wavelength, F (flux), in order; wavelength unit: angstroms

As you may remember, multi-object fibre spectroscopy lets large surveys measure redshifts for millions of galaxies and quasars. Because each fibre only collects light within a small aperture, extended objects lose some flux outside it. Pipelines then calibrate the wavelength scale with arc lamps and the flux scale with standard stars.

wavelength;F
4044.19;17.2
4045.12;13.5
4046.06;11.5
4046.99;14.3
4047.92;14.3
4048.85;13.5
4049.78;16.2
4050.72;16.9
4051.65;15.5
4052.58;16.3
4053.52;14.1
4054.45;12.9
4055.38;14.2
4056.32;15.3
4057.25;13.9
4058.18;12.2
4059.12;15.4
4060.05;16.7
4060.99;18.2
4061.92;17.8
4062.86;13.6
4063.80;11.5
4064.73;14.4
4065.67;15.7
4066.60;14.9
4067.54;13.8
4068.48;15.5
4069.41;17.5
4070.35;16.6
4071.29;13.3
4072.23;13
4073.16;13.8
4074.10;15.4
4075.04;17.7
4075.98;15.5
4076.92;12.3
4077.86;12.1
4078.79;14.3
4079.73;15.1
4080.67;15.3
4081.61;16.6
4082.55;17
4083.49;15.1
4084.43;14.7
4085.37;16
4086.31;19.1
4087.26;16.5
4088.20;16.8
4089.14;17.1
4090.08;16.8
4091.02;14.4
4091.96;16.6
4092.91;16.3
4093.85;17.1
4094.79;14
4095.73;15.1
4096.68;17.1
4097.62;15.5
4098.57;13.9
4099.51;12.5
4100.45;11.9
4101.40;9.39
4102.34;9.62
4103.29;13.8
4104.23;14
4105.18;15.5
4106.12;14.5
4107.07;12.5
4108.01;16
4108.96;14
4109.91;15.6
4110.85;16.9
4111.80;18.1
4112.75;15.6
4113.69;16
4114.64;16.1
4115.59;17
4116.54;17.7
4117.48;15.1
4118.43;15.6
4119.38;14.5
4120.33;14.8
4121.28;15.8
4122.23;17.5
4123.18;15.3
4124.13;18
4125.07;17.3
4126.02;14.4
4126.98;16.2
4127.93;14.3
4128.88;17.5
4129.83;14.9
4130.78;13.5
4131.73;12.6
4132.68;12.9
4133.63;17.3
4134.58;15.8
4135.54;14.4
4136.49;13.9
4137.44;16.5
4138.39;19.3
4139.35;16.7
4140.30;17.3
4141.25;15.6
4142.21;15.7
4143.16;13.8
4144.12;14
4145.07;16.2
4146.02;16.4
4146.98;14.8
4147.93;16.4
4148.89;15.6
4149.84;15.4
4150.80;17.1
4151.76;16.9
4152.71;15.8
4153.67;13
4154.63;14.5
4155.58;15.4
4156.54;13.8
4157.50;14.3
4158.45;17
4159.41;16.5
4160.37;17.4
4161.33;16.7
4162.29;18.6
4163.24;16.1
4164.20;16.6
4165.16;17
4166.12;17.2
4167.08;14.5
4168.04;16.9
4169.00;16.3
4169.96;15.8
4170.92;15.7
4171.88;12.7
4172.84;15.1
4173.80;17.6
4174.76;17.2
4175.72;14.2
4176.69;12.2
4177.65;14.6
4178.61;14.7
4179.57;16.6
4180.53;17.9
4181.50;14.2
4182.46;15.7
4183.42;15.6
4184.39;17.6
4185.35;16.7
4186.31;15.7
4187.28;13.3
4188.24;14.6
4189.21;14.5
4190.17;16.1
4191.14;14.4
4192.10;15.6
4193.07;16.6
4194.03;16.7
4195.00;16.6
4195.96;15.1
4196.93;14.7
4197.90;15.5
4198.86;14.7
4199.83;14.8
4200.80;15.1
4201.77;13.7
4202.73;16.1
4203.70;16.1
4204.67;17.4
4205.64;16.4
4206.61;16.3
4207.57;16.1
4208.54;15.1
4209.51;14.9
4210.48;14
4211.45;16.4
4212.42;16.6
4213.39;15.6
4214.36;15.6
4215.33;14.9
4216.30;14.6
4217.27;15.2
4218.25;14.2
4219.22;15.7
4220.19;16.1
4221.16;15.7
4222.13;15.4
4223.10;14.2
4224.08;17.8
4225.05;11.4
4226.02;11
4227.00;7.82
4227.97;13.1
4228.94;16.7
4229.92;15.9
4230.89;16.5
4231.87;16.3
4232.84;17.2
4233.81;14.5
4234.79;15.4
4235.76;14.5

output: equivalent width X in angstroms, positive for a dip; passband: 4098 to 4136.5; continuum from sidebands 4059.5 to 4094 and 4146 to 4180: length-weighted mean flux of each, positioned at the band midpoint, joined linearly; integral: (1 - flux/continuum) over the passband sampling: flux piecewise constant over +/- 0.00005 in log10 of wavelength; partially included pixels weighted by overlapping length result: 1.6 angstroms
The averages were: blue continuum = 15.5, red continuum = 15.7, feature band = 14.9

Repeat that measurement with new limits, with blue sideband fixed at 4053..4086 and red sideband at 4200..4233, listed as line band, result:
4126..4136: 0.1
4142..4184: -1.8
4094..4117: 0.4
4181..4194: -0.3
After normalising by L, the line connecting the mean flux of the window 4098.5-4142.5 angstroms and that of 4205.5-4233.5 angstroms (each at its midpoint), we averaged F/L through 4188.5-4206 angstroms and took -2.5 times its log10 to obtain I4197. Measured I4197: -0.03 mag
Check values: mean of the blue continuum 15.2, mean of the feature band 15.5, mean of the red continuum 15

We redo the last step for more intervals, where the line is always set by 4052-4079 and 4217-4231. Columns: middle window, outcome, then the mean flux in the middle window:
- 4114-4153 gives -0.08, 15.8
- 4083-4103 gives -0.02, 15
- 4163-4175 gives -0.11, 16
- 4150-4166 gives -0.11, 16.1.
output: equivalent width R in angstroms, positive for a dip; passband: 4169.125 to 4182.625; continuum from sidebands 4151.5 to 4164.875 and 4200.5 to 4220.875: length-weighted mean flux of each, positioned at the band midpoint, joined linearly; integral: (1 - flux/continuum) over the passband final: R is 0.4 angstroms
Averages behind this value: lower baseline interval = 15.9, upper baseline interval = 15.5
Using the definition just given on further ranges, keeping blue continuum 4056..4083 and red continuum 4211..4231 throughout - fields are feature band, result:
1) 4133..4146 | -0.9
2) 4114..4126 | -1.0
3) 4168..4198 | -1.4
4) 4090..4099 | -0.4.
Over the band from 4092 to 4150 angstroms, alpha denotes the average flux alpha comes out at 15.3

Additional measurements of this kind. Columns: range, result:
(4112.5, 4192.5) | 15.7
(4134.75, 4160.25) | 15.7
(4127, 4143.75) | 15.4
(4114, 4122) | 15.9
